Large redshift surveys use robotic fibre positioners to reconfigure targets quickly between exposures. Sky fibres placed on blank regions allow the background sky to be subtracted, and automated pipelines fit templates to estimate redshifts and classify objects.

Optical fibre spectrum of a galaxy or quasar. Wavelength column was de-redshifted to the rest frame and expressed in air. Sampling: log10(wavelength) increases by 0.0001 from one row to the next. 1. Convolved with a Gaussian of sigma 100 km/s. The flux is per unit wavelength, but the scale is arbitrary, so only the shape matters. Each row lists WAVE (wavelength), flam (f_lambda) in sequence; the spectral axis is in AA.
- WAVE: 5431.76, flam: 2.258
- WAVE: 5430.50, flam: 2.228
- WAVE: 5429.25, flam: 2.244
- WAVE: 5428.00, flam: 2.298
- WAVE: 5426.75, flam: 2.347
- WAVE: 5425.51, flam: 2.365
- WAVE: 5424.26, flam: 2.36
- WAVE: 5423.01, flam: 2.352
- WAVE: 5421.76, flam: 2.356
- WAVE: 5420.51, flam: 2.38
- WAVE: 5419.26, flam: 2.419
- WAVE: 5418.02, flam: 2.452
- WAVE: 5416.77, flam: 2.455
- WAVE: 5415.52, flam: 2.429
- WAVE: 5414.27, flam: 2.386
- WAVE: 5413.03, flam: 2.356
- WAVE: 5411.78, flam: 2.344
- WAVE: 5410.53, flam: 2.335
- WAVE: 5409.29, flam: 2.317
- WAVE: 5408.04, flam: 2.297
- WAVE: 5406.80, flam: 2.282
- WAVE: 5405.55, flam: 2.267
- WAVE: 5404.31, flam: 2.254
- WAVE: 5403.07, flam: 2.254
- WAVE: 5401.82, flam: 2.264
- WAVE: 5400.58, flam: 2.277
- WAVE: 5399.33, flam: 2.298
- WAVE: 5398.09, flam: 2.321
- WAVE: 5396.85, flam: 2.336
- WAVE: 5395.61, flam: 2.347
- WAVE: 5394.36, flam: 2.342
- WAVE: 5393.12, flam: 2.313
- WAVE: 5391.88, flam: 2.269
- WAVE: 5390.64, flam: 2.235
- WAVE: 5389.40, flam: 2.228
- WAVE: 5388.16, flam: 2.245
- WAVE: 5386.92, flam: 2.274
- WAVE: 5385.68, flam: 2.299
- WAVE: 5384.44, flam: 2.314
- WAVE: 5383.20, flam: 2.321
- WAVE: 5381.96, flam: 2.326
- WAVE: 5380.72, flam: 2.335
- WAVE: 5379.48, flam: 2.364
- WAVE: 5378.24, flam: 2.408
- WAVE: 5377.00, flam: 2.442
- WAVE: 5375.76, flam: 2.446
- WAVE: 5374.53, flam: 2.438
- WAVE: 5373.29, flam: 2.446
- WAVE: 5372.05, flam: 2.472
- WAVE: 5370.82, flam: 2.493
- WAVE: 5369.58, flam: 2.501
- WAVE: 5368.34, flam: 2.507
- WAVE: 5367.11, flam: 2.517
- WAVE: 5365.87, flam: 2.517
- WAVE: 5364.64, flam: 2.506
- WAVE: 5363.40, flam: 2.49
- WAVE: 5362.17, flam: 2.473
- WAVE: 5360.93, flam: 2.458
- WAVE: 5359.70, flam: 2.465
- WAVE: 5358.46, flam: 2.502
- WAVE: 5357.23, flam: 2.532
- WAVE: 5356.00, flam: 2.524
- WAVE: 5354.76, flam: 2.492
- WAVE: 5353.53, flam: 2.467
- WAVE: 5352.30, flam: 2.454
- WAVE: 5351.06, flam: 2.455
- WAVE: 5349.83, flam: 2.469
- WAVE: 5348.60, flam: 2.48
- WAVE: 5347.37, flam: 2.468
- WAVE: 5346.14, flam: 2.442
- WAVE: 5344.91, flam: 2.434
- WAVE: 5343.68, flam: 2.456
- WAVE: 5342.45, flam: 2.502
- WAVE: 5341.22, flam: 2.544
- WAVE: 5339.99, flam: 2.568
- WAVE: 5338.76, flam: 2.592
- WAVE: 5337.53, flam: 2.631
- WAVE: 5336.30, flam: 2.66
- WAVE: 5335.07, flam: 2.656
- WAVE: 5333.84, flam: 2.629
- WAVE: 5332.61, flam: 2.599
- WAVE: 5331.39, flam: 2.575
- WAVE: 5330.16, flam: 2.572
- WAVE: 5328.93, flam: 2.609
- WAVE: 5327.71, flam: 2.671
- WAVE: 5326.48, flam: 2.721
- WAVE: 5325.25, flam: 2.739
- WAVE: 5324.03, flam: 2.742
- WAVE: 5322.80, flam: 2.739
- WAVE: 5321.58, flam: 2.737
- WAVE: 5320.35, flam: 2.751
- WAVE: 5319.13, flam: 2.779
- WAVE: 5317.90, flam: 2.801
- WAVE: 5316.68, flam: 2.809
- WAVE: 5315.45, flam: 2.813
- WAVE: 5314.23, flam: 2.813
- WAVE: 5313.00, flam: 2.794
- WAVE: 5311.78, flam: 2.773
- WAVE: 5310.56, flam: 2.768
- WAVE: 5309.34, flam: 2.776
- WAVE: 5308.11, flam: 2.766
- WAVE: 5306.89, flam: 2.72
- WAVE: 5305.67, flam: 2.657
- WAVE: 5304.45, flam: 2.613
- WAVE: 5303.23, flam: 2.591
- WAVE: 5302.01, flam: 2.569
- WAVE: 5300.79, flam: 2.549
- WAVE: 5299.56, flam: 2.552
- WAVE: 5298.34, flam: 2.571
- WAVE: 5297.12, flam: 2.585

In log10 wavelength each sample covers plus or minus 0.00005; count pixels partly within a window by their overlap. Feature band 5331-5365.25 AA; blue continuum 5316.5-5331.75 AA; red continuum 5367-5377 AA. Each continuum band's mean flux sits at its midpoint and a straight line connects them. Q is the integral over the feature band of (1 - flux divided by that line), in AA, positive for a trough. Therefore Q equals 0.98 AA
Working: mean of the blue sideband 2.71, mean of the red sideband 2.47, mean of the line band 2.52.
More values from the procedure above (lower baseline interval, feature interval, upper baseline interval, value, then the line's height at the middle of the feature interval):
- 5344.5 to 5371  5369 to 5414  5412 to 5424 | 1.8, 2.43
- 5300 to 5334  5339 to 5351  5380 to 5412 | 0.3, 2.56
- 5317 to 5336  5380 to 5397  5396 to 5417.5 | 0.8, 2.41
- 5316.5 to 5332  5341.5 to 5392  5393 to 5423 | 1.9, 2.52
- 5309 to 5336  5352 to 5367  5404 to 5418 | 0.4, 2.56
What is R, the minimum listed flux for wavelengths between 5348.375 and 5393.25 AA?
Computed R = 2.228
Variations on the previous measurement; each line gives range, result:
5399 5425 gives 2.254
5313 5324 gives 2.737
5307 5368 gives 2.434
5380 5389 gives 2.245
